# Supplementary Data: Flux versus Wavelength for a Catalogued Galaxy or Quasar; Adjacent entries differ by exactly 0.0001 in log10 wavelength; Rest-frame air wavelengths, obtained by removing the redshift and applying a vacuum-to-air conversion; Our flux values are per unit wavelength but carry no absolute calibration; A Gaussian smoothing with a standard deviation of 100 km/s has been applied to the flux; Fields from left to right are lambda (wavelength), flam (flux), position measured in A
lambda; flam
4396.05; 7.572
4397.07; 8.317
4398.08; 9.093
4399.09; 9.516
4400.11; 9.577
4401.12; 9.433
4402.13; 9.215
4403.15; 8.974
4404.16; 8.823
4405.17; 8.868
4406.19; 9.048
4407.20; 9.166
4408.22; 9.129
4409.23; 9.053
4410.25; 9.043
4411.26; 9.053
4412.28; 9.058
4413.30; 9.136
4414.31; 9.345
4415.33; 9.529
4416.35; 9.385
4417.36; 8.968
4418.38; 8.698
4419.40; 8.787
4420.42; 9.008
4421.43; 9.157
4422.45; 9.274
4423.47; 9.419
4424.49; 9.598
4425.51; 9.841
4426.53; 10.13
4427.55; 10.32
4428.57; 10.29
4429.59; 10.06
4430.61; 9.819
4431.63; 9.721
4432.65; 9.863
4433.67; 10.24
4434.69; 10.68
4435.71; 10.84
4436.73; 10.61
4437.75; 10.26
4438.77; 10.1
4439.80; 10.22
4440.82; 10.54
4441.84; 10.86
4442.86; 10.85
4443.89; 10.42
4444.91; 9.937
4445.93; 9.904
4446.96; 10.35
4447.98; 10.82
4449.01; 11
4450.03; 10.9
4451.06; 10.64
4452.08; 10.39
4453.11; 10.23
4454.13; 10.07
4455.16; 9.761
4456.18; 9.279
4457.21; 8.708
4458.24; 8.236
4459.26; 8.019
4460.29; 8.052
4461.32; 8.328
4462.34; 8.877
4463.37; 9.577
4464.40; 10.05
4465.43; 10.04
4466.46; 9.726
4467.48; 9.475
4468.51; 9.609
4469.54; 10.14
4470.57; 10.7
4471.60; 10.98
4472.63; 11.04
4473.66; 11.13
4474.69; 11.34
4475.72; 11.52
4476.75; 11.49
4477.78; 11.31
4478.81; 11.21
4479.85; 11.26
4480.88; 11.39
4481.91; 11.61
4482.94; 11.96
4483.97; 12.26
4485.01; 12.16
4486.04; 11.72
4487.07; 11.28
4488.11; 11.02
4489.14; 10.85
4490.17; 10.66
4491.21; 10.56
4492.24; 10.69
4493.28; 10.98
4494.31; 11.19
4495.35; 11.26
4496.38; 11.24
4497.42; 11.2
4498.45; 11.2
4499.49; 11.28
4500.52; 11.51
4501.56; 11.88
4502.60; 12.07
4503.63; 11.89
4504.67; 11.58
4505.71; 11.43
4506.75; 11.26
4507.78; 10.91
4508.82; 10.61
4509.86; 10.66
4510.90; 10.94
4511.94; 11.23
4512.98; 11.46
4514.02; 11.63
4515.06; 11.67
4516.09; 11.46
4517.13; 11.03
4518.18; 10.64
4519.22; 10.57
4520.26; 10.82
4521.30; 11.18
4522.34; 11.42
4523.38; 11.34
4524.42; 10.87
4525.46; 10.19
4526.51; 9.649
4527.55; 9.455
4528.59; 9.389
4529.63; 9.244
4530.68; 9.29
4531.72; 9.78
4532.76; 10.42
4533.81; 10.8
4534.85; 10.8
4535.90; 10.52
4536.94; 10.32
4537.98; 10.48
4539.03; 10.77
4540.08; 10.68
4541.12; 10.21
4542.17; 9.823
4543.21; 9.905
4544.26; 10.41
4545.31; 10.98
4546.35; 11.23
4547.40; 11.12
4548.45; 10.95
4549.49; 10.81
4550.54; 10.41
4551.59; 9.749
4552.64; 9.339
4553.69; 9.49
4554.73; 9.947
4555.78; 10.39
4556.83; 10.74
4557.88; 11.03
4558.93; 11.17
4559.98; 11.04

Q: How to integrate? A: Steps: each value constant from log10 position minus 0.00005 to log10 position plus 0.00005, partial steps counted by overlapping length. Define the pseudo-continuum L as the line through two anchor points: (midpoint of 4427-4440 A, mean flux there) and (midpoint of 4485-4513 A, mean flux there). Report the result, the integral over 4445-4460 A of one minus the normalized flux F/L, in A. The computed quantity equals 0.94 A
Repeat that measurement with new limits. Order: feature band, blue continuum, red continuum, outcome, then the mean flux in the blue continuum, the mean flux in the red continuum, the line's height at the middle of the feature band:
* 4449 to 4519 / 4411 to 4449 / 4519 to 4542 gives -4.21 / 9.89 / 10.4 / 10.1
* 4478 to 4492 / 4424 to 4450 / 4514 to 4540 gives -1.26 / 10.3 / 10.5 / 10.4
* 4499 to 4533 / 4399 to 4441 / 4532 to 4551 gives -1.68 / 9.56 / 10.6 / 10.4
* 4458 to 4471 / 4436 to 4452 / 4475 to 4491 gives 1.99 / 10.5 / 11.4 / 11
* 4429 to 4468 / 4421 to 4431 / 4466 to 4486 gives 1.59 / 9.79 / 11.1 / 10.4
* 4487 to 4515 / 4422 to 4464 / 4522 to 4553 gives -2.82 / 9.93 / 10.3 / 10.2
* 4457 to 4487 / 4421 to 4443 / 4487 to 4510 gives 0.92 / 10.1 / 11.2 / 10.8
